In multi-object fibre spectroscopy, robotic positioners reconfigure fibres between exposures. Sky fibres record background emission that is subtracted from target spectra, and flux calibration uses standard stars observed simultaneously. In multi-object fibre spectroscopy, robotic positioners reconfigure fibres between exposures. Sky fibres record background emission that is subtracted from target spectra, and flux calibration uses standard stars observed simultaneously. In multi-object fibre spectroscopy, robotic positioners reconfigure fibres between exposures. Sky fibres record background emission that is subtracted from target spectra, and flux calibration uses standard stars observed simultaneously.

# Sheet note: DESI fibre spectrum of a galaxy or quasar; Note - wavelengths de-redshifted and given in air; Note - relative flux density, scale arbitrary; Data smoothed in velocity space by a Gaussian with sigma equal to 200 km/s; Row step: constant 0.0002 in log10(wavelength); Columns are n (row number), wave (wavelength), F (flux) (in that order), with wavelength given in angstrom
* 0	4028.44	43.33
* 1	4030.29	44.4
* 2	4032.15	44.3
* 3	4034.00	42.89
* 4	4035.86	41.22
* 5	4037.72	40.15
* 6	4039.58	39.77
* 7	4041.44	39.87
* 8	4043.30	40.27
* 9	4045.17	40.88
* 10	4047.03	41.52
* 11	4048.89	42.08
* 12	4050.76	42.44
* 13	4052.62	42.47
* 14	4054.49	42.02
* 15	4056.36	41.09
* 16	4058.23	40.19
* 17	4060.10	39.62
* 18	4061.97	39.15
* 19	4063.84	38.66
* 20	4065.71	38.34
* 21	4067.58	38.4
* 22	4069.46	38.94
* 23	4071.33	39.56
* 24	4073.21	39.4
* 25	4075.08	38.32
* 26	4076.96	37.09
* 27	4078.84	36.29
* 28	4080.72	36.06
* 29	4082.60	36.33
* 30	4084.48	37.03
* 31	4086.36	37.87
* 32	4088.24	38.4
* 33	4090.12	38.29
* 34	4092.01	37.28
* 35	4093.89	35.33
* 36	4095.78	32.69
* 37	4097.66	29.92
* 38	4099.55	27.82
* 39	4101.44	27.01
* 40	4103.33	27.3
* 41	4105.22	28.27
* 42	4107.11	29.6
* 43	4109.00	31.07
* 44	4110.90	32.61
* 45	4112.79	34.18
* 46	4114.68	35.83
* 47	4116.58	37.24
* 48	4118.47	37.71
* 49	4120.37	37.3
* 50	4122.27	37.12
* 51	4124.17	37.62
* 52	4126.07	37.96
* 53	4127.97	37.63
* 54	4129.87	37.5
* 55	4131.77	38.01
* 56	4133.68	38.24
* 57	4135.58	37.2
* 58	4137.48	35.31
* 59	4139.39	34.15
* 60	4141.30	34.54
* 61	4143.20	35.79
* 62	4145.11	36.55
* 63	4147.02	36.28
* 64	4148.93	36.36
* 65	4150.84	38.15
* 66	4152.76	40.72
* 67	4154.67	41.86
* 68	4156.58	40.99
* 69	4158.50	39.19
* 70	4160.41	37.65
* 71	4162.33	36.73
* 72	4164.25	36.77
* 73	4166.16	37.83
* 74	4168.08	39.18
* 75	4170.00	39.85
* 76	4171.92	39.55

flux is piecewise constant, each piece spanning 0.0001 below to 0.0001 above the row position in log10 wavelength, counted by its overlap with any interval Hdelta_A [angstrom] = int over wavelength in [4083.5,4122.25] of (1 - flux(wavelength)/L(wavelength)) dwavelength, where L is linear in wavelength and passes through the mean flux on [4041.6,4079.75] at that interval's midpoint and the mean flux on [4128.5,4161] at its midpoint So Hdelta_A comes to 5.0 angstrom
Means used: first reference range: 39.8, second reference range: 37.6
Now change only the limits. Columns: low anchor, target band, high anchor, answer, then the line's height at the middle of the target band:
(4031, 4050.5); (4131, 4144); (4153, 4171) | 1.09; 39.5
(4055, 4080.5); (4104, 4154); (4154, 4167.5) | 3.68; 38.7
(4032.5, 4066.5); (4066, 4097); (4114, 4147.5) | 1.53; 39.2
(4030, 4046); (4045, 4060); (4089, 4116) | -0.84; 39.3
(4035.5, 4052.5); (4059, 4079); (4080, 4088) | -0.07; 38.5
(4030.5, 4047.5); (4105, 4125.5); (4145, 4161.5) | 2.53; 39.6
